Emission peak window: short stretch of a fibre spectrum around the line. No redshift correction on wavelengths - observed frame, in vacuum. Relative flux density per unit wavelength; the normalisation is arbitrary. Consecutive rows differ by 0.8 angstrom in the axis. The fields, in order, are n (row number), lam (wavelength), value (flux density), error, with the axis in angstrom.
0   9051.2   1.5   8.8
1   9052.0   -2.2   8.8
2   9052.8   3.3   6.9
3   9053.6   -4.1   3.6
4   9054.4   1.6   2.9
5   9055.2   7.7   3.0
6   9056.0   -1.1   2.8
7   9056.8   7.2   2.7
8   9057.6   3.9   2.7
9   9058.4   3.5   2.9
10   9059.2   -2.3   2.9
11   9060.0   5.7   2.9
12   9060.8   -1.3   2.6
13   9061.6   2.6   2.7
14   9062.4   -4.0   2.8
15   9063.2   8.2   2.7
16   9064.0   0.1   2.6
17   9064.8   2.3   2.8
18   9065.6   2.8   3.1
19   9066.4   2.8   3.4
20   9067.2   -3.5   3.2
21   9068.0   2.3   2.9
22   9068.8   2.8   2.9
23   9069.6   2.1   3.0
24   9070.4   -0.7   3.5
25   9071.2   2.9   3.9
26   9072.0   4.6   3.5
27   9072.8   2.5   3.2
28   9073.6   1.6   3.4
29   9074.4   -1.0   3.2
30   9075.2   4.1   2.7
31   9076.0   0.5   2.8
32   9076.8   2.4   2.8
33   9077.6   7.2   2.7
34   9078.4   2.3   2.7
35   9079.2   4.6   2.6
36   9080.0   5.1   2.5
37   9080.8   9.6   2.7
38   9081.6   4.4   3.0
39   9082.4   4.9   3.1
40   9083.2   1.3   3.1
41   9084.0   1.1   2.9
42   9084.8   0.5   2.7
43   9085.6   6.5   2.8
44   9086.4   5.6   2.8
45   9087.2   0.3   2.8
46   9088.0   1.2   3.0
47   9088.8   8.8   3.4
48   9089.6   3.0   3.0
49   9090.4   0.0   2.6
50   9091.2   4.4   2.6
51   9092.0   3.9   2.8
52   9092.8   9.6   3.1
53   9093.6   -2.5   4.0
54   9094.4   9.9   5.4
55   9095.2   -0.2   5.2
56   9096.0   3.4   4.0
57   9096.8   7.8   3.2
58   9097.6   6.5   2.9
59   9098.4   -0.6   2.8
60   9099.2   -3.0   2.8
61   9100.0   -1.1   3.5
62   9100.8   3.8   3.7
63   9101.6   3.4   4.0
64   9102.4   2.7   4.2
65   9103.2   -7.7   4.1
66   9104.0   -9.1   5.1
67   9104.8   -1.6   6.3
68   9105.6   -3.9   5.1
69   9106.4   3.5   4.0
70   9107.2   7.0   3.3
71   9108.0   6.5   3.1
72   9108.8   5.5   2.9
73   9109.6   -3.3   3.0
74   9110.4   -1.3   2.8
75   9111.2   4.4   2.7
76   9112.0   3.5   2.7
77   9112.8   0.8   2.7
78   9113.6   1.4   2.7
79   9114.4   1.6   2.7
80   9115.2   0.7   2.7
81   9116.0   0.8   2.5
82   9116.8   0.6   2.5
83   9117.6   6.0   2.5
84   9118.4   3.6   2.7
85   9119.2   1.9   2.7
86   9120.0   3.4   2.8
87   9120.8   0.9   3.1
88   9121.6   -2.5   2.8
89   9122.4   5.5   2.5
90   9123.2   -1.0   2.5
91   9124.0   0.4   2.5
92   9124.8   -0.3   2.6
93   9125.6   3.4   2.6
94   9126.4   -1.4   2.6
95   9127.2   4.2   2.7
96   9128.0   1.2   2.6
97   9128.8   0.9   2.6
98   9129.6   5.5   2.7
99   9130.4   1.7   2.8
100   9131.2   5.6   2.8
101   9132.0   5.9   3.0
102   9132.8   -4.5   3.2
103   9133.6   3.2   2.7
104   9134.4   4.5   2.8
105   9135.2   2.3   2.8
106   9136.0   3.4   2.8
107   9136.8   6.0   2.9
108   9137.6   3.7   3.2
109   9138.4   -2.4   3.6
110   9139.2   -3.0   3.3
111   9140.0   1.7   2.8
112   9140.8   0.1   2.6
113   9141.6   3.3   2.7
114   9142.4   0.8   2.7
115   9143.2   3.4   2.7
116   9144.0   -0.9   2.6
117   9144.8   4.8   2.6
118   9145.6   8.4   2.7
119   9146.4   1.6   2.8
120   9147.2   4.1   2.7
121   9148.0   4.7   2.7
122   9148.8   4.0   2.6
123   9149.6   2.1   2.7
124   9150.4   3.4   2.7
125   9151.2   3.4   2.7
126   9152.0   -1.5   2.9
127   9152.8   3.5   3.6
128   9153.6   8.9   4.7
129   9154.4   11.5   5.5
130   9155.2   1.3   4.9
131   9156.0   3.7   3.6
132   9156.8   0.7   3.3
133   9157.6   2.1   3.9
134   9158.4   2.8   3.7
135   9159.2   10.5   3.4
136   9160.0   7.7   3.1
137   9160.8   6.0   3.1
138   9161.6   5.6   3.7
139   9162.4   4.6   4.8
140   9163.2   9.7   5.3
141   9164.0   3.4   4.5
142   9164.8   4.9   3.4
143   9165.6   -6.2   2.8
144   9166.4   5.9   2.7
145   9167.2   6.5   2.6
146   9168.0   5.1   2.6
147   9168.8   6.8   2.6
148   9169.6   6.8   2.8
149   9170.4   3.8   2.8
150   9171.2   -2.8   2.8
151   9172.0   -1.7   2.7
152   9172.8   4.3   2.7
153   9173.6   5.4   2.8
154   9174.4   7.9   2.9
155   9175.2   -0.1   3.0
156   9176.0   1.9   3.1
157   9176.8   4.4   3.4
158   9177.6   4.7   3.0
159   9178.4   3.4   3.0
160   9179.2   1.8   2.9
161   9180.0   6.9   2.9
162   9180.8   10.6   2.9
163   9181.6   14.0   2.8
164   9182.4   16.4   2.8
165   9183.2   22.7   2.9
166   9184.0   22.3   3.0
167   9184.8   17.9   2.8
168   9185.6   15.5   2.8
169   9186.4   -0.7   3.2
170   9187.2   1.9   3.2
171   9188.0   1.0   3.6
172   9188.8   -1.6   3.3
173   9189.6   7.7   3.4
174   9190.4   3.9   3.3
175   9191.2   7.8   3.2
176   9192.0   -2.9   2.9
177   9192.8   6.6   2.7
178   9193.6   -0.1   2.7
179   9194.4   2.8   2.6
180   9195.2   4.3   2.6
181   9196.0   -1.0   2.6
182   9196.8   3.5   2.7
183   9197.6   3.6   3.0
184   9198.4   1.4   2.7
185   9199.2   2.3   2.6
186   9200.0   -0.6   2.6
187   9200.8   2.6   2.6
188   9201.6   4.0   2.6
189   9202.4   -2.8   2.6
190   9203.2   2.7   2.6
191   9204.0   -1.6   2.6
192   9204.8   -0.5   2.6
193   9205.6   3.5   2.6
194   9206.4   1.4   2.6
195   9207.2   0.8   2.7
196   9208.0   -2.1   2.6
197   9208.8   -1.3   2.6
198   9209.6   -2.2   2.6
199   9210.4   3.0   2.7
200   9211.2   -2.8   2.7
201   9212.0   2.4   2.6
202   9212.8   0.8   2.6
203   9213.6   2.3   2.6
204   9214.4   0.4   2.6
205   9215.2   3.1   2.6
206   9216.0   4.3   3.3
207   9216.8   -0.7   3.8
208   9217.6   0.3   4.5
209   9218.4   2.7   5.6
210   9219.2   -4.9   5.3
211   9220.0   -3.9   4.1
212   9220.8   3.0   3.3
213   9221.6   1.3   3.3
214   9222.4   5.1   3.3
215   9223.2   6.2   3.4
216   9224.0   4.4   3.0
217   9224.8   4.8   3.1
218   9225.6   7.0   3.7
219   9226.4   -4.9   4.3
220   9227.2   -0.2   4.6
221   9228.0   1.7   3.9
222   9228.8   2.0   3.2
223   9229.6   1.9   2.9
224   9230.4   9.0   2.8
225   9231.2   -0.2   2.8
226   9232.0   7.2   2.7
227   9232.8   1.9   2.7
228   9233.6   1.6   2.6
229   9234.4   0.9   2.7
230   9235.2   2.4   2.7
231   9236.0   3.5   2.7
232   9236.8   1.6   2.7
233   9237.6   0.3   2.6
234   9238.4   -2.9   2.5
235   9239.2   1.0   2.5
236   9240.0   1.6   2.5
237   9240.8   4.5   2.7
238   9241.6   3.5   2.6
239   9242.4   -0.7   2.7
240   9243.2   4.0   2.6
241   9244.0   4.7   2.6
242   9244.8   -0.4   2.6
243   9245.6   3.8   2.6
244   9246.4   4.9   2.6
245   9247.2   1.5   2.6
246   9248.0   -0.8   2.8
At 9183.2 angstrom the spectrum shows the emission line H-beta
